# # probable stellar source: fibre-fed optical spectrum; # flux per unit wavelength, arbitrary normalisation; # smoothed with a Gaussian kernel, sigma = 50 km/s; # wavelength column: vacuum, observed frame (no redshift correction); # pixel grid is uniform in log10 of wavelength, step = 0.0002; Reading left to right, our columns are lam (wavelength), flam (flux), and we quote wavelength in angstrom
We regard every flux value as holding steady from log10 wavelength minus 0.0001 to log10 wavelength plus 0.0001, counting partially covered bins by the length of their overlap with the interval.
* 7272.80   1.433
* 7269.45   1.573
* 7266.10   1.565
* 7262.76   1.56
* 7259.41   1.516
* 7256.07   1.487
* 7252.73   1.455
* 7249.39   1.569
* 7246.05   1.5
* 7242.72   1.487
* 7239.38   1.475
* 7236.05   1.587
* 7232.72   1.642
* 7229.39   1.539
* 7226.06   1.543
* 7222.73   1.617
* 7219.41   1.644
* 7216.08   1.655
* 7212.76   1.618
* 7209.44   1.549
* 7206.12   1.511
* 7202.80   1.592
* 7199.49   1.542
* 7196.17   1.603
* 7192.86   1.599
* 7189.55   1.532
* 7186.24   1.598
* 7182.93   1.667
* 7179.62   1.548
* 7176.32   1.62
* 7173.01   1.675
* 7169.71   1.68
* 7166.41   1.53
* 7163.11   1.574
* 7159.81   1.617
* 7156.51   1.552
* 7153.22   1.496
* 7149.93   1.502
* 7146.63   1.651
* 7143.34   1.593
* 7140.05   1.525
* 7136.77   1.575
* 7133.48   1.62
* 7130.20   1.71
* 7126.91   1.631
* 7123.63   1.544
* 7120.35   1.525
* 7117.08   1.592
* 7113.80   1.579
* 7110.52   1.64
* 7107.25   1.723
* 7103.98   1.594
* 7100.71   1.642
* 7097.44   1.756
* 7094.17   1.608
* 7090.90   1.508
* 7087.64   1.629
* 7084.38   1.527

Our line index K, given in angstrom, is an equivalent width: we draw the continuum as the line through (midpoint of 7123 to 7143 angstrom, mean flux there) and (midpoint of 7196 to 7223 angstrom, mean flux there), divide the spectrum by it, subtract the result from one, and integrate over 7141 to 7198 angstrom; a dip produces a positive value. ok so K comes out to 0.3 angstrom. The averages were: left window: 1.6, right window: 1.59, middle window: 1.59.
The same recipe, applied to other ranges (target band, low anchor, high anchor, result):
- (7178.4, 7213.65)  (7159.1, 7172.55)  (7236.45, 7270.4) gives -0.03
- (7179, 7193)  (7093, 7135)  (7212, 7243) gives 0.08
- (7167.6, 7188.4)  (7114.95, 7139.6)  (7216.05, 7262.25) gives -0.70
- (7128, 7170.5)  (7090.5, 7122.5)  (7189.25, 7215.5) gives 0.38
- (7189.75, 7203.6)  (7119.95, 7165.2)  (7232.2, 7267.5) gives -0.22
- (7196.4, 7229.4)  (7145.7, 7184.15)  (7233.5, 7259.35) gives -0.83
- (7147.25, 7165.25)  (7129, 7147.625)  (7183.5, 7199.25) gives 0.53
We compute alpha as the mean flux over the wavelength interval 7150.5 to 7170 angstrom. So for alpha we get 1.56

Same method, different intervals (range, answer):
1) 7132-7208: 1.58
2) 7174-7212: 1.58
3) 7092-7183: 1.6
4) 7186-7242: 1.58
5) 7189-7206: 1.57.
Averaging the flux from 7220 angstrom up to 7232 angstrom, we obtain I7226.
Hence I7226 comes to 1.58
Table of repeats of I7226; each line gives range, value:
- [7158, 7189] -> 1.61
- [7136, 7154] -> 1.56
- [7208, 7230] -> 1.6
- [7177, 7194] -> 1.59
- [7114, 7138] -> 1.6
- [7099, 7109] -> 1.65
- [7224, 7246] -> 1.54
